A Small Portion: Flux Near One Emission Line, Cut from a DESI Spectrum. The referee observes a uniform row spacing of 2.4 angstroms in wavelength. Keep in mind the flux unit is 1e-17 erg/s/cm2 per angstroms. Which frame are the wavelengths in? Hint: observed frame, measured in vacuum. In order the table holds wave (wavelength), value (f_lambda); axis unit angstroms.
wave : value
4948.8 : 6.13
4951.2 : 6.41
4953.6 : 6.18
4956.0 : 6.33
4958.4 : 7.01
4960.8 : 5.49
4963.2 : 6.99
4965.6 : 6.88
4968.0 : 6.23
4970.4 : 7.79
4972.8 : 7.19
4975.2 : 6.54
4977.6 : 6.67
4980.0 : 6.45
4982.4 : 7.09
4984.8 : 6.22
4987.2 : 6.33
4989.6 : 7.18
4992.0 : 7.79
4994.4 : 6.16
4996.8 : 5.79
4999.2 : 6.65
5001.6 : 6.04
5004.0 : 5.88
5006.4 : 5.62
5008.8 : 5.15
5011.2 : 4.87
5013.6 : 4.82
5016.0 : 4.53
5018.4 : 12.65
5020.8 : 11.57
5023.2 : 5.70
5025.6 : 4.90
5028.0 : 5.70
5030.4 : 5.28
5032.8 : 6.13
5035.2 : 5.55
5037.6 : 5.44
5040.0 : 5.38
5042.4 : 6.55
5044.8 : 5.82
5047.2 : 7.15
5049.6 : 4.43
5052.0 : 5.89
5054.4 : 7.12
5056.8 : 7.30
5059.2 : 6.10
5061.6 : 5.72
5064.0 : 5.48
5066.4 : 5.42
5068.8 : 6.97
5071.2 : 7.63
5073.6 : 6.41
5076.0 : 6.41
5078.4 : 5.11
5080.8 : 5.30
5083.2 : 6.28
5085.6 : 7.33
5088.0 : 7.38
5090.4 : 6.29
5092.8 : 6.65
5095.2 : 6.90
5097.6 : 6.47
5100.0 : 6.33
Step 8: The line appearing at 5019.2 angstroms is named Hbeta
